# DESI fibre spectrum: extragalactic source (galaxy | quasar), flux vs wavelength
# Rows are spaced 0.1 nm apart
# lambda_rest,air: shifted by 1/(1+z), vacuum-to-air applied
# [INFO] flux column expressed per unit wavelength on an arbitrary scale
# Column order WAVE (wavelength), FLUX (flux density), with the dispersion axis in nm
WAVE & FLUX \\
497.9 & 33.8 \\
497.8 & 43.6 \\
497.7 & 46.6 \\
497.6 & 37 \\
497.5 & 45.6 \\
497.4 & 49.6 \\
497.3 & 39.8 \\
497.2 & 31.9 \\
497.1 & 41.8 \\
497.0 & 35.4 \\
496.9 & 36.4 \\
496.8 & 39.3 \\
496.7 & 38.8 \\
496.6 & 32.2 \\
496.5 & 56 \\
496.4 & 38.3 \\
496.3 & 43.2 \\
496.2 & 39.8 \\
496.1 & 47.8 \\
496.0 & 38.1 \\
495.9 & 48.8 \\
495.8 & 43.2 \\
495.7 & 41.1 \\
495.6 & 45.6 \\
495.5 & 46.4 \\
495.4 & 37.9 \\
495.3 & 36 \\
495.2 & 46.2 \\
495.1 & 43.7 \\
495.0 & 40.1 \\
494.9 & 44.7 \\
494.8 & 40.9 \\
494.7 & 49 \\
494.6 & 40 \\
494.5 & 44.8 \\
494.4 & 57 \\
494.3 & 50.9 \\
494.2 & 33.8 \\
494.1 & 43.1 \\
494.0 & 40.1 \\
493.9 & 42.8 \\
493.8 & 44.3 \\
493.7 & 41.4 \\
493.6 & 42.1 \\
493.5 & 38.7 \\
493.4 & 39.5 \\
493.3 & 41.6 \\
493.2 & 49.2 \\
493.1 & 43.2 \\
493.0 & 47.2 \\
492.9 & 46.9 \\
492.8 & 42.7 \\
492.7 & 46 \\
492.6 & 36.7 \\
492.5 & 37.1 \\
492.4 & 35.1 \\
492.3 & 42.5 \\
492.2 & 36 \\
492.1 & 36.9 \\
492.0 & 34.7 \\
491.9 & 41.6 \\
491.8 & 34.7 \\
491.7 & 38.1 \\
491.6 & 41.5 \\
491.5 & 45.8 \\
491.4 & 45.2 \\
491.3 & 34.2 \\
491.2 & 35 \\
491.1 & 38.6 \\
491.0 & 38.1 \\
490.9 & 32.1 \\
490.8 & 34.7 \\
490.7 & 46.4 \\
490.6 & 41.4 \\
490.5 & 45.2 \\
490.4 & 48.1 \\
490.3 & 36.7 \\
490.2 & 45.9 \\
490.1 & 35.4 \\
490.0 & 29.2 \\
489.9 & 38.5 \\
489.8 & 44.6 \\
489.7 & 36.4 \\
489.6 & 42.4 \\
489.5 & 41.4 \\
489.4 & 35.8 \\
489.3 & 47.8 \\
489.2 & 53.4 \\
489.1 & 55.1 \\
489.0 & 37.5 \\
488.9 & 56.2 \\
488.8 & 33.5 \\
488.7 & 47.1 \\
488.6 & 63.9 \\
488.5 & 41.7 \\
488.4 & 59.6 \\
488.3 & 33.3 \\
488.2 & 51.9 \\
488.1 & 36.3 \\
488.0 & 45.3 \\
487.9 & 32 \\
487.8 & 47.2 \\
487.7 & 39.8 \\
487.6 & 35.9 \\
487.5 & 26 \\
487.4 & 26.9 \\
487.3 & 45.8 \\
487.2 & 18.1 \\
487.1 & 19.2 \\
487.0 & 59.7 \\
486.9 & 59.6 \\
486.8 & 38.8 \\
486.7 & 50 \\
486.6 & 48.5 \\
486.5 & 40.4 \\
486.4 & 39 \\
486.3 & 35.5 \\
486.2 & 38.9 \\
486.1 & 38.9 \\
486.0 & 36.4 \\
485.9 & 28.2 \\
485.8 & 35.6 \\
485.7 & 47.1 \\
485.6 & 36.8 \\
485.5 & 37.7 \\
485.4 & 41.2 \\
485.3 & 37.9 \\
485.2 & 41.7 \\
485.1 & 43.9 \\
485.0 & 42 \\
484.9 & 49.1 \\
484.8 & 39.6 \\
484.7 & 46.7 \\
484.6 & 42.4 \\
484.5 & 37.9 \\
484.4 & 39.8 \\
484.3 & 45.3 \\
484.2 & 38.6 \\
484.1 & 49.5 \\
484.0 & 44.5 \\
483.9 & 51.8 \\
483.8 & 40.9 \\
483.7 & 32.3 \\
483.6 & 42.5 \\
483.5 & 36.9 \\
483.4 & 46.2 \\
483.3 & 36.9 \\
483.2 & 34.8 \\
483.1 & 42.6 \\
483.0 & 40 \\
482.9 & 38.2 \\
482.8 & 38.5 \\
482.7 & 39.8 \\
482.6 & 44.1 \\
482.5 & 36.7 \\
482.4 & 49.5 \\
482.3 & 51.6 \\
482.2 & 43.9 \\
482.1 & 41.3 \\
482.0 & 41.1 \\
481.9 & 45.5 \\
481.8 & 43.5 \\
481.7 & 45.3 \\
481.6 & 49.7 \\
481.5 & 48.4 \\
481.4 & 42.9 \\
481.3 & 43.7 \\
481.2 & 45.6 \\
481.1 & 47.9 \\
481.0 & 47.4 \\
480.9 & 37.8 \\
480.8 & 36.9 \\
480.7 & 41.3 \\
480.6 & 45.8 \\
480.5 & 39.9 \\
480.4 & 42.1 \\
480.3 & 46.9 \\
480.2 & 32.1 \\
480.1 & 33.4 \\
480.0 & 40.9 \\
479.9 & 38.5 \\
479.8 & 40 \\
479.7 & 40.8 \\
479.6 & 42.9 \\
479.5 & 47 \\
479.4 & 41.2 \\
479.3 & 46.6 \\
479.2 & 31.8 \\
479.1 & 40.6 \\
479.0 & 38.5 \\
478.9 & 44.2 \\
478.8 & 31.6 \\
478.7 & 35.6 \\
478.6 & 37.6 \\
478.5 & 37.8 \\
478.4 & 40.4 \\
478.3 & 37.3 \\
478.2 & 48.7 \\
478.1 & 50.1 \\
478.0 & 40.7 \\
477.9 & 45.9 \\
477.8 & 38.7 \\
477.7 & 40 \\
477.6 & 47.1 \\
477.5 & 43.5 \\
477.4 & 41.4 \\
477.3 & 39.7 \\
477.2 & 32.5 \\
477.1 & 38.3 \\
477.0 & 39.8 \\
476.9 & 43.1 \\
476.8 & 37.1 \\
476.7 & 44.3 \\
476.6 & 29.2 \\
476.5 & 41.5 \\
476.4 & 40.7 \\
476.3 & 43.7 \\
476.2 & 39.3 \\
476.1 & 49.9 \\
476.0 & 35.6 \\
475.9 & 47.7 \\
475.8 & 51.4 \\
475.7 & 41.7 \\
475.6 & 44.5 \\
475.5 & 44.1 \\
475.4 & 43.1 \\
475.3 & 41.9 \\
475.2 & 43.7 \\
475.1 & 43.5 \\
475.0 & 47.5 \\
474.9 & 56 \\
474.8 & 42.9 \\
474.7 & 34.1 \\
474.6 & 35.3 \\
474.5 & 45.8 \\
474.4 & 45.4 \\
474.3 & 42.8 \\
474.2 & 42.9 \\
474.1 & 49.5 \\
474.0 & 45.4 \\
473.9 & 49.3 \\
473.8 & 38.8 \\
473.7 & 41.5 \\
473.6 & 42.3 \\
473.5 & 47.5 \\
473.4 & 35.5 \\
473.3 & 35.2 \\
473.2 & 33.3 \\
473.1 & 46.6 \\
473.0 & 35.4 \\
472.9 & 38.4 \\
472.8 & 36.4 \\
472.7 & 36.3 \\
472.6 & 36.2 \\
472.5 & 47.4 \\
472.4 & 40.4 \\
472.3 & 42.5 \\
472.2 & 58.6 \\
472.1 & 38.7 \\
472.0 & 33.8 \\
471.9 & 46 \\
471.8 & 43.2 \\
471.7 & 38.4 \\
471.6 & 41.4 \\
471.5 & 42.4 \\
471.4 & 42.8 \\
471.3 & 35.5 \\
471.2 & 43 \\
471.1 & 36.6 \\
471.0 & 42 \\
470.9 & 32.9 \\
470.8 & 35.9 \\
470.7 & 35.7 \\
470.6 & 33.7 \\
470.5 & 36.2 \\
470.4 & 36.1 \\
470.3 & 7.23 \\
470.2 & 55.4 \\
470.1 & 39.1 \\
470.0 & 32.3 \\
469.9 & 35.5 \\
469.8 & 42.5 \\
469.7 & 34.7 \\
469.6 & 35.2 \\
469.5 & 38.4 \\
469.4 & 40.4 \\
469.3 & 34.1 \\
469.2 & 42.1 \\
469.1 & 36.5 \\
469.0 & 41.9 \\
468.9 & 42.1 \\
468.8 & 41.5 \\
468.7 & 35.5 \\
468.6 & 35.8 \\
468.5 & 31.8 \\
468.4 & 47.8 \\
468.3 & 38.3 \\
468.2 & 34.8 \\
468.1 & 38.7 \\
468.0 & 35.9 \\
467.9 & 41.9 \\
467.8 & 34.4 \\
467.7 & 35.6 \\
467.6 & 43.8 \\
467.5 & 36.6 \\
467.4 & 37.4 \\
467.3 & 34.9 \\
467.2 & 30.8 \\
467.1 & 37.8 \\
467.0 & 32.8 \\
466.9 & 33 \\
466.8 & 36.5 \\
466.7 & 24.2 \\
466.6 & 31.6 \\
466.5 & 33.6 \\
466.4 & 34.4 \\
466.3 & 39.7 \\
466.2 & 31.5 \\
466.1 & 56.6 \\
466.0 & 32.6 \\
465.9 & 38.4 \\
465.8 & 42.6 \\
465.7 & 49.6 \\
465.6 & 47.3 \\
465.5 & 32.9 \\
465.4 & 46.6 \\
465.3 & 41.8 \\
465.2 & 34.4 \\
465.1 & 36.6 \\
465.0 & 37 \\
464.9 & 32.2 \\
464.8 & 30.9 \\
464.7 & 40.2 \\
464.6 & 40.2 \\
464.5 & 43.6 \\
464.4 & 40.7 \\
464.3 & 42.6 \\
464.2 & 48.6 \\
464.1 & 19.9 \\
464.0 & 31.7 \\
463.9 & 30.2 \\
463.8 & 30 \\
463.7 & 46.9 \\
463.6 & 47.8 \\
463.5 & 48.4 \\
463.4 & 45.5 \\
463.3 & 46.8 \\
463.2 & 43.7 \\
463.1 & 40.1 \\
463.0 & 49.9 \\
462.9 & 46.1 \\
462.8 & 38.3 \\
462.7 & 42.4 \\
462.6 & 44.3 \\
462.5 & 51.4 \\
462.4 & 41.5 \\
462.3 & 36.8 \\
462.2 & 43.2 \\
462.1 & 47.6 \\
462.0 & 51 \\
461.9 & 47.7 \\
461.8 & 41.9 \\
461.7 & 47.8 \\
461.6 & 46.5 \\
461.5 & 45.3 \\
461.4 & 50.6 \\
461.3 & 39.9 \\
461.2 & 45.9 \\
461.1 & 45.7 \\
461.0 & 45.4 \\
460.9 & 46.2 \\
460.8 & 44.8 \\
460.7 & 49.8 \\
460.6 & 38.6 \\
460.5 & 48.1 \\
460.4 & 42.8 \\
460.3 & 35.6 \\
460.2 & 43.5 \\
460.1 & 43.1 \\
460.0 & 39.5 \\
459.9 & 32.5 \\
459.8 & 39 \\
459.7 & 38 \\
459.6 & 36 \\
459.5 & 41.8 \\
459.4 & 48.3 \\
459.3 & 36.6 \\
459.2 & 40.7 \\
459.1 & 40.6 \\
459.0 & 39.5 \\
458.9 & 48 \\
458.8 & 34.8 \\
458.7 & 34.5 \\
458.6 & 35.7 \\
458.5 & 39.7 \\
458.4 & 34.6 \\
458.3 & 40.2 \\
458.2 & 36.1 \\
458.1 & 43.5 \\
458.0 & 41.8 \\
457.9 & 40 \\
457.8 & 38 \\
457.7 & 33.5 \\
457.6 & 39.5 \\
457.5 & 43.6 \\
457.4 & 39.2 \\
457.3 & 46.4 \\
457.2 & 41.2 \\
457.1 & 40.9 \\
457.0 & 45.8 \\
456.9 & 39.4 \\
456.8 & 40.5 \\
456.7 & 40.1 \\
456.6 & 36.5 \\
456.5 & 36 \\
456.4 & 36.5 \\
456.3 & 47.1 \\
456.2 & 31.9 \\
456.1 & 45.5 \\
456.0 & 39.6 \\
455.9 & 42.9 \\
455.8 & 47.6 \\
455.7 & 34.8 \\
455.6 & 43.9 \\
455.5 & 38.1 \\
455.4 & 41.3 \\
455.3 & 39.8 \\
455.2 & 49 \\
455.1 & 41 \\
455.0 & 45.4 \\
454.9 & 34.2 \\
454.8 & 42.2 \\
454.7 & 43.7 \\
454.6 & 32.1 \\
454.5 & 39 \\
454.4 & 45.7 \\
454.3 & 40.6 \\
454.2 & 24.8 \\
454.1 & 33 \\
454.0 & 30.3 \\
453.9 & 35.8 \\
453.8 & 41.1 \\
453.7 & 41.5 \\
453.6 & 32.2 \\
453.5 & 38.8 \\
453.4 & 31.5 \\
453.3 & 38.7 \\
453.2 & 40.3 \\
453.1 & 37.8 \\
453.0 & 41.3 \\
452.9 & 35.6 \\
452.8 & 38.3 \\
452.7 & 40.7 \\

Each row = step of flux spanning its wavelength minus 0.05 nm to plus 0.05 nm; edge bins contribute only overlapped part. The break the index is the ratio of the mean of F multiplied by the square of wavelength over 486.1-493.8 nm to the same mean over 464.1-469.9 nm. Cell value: 1.19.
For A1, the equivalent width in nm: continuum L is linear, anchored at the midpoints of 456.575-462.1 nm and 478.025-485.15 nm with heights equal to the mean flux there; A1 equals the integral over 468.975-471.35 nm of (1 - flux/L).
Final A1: 0.287 nm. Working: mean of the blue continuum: 41.6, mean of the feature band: 36.7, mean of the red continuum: 41.9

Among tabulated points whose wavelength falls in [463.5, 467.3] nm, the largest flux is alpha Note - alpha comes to 56.6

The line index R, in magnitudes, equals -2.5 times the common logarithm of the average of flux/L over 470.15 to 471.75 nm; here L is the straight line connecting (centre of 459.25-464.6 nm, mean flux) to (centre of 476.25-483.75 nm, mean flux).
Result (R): 0.13 mag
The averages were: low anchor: 42.6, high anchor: 41.2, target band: 37.2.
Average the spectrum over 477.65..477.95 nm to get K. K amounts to 41.5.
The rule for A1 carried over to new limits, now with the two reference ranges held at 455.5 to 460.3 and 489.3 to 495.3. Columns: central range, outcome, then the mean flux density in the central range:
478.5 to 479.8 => 0.028 nm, 39.8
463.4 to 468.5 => 0.285 nm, 37.9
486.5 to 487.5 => 0.023 nm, 40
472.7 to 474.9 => -0.050 nm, 41.4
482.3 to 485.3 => -0.080 nm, 41.9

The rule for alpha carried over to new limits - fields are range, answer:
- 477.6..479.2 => 50.1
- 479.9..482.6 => 51.6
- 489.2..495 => 57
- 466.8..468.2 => 43.8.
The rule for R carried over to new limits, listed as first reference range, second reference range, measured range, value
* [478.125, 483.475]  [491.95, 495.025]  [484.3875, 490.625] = 0.01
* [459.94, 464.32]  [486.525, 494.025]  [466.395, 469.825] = 0.17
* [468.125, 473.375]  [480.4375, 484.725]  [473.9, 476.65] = -0.09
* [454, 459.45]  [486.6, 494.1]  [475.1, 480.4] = -0.01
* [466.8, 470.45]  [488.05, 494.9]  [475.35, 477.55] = -0.07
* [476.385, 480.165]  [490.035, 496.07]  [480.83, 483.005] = -0.08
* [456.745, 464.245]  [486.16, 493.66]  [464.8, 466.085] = 0.06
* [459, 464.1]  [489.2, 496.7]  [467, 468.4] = 0.14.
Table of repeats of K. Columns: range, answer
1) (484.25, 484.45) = 42.5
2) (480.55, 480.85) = 41.3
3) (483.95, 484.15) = 47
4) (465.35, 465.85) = 43.8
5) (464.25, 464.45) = 41.7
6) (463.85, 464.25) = 32.6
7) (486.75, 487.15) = 44.3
